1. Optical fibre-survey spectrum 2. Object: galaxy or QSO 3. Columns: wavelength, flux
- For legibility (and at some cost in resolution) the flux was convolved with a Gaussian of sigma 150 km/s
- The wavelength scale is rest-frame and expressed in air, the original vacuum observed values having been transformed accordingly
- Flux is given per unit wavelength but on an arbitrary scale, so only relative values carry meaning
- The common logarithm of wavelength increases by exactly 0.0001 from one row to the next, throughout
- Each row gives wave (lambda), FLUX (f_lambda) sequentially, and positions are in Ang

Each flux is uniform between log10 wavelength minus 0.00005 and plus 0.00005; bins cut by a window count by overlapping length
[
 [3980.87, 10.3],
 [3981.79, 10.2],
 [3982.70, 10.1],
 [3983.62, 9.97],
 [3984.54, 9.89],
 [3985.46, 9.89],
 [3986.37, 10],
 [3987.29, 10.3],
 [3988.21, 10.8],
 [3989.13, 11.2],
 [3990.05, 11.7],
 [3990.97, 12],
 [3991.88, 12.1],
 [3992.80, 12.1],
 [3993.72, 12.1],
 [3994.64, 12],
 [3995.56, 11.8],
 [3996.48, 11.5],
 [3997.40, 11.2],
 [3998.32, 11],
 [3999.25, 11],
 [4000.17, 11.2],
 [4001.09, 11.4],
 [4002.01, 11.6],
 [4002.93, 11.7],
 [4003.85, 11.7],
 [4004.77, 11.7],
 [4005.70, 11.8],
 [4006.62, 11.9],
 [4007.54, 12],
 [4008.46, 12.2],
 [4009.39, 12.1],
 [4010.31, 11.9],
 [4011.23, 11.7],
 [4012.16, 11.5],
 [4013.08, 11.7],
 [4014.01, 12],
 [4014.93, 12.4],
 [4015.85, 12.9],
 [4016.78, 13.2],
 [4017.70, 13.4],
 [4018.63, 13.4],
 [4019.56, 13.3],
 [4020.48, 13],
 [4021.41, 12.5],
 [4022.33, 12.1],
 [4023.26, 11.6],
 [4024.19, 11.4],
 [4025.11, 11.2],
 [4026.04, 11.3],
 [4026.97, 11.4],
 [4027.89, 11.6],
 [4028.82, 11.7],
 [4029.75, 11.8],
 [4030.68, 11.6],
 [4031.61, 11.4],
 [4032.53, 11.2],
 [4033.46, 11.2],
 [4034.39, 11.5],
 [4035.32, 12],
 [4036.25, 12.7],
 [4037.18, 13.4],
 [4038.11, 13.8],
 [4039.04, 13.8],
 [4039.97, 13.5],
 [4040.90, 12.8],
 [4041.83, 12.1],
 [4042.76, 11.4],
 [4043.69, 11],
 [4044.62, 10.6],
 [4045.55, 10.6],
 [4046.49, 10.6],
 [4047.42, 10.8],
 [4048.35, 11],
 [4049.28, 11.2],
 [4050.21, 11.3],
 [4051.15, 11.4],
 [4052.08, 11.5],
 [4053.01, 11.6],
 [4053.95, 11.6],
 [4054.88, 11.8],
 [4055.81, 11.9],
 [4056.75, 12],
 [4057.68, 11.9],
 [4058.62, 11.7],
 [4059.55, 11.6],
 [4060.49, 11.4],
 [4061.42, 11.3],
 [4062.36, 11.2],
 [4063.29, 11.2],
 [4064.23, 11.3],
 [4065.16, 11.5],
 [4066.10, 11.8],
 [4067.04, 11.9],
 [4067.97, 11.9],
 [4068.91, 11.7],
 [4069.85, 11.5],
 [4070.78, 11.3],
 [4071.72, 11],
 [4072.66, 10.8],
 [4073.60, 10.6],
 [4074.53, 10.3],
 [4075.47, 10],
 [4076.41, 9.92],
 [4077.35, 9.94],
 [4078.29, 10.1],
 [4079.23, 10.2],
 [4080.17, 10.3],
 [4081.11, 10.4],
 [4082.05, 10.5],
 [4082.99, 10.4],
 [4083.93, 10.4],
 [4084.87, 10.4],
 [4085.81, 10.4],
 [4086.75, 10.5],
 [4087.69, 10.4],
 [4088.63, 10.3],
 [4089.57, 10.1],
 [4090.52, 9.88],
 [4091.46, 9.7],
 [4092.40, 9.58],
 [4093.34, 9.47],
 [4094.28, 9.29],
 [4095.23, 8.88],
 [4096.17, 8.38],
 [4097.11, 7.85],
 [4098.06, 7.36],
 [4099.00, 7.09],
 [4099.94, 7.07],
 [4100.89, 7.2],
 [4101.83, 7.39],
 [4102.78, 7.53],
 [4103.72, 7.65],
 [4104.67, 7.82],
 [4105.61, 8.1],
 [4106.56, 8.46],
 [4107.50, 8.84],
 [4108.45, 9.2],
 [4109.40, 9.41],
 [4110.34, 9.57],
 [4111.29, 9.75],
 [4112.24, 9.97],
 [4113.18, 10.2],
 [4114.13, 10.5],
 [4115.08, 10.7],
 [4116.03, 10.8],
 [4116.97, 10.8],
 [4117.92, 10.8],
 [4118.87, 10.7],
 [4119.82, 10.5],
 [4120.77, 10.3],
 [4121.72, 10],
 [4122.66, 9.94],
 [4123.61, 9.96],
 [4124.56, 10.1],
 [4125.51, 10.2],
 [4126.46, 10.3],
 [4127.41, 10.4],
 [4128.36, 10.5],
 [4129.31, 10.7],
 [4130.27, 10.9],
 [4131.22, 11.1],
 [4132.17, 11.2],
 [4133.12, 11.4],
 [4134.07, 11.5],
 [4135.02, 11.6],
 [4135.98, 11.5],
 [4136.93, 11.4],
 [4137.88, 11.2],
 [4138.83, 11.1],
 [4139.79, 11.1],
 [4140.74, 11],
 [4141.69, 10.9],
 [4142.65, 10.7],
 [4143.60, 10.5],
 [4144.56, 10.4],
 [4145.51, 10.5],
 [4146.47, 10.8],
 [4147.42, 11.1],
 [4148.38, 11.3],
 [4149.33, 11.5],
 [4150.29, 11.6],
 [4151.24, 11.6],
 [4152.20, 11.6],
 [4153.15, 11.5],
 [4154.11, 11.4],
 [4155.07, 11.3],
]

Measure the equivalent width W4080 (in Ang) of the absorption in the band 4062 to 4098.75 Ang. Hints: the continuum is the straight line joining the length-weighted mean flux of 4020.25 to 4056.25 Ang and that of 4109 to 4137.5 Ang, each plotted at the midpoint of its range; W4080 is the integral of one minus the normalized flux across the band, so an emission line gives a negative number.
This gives 2.9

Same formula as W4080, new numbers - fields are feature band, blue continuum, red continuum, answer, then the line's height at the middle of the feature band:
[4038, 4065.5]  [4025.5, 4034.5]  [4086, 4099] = -2.3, 10.7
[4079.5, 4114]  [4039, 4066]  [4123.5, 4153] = 6.4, 11.2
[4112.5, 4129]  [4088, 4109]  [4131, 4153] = -0.9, 9.87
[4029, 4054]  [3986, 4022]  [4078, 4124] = -1.8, 11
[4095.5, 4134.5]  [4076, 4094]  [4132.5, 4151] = 4.1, 10.7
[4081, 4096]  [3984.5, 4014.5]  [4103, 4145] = 0.9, 10.6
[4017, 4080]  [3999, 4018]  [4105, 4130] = -1.9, 11.2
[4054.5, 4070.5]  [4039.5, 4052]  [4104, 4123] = -0.9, 11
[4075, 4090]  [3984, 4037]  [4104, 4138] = 0.7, 10.8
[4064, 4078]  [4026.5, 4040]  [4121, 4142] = 0.7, 11.6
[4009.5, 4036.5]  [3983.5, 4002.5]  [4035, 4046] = -0.3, 11.9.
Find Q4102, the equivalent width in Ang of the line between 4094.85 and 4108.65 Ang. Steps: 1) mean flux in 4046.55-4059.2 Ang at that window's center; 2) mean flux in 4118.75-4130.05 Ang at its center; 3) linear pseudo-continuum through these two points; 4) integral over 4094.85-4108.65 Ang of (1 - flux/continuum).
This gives 3.6 Ang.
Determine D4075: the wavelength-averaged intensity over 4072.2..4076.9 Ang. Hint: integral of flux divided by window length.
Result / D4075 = 10.3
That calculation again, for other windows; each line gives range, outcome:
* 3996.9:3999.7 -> 11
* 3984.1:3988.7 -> 10.2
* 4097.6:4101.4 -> 7.19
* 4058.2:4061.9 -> 11.5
